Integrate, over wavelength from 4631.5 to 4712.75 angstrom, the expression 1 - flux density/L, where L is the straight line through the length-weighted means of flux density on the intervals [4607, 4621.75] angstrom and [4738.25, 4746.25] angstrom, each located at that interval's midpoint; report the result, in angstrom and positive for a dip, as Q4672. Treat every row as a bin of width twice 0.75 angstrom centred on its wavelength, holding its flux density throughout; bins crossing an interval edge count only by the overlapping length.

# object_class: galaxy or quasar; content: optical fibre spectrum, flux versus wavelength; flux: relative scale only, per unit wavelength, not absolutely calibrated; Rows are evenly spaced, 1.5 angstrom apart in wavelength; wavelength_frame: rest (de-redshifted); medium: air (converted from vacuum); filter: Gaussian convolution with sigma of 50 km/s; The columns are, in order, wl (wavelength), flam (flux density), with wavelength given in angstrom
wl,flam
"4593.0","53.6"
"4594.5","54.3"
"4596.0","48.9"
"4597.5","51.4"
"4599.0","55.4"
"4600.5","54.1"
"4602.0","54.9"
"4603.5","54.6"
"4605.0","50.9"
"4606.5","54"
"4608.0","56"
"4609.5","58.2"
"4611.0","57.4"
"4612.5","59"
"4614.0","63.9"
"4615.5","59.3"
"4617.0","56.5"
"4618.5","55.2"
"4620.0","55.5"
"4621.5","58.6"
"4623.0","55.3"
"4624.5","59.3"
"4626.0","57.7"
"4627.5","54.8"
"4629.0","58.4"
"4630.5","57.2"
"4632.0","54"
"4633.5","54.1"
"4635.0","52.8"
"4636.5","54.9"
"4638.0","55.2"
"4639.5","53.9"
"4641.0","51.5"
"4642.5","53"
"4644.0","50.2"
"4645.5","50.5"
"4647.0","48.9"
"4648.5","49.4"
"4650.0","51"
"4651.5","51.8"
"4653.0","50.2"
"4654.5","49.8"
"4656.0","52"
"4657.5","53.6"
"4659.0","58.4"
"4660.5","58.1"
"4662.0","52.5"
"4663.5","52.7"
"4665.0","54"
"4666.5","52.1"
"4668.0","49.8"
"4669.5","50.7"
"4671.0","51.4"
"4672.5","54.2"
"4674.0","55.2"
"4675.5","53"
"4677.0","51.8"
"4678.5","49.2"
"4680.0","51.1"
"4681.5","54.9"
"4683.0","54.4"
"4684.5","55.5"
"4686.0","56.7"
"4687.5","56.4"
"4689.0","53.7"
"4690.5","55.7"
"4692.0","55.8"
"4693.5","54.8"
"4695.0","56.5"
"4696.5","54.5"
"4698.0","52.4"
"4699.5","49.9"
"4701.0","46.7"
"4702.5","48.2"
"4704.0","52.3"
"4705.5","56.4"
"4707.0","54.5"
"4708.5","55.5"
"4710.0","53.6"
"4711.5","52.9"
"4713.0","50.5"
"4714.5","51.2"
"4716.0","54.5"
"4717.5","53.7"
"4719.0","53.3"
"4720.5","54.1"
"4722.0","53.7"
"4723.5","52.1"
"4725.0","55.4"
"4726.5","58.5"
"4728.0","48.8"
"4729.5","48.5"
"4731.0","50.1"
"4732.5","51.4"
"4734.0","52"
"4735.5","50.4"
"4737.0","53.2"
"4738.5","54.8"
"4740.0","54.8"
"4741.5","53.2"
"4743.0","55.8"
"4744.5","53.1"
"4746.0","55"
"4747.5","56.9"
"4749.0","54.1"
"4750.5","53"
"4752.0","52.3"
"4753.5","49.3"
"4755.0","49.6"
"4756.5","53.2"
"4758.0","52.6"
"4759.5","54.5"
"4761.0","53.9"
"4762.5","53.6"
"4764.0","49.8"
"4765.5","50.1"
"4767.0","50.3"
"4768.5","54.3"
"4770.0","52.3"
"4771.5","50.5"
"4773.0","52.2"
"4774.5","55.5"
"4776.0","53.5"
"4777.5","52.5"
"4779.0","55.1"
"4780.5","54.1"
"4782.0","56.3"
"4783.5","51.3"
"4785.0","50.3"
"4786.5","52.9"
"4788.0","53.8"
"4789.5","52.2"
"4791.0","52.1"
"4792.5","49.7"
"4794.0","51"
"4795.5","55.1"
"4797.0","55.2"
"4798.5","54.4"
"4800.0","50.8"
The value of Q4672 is 4.8 angstrom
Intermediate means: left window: 57.9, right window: 54.4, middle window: 53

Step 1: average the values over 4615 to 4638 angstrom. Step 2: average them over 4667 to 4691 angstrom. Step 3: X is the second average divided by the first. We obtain 0.95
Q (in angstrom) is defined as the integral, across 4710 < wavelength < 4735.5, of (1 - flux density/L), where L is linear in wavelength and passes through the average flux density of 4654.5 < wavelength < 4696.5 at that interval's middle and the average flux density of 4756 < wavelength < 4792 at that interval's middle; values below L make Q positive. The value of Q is 0.4 angstrom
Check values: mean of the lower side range 53.8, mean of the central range 52.5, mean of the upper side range 52.8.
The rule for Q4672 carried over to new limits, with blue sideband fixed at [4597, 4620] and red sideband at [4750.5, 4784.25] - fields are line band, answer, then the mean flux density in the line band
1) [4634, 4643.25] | 0.31 angstrom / 53.6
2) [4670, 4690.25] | 0.31 angstrom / 53.7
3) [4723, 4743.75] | 0.21 angstrom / 52.8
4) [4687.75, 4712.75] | 0.34 angstrom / 53.3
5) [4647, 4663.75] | 0.77 angstrom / 52.5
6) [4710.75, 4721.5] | 0.16 angstrom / 52.9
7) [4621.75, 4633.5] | -0.19 angstrom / 56.6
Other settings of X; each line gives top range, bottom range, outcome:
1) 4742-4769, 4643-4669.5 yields 1.02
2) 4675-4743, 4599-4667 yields 0.97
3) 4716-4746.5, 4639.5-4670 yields 1.02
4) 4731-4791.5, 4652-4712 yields 0.99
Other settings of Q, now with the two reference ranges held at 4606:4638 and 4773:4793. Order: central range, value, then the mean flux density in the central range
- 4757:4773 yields 0.4 angstrom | 52.2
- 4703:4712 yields 0.1 angstrom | 54.1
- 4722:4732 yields 0.4 angstrom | 52.3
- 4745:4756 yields 0.2 angstrom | 52.9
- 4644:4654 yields 1.0 angstrom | 50.3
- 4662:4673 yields 0.7 angstrom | 52.1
